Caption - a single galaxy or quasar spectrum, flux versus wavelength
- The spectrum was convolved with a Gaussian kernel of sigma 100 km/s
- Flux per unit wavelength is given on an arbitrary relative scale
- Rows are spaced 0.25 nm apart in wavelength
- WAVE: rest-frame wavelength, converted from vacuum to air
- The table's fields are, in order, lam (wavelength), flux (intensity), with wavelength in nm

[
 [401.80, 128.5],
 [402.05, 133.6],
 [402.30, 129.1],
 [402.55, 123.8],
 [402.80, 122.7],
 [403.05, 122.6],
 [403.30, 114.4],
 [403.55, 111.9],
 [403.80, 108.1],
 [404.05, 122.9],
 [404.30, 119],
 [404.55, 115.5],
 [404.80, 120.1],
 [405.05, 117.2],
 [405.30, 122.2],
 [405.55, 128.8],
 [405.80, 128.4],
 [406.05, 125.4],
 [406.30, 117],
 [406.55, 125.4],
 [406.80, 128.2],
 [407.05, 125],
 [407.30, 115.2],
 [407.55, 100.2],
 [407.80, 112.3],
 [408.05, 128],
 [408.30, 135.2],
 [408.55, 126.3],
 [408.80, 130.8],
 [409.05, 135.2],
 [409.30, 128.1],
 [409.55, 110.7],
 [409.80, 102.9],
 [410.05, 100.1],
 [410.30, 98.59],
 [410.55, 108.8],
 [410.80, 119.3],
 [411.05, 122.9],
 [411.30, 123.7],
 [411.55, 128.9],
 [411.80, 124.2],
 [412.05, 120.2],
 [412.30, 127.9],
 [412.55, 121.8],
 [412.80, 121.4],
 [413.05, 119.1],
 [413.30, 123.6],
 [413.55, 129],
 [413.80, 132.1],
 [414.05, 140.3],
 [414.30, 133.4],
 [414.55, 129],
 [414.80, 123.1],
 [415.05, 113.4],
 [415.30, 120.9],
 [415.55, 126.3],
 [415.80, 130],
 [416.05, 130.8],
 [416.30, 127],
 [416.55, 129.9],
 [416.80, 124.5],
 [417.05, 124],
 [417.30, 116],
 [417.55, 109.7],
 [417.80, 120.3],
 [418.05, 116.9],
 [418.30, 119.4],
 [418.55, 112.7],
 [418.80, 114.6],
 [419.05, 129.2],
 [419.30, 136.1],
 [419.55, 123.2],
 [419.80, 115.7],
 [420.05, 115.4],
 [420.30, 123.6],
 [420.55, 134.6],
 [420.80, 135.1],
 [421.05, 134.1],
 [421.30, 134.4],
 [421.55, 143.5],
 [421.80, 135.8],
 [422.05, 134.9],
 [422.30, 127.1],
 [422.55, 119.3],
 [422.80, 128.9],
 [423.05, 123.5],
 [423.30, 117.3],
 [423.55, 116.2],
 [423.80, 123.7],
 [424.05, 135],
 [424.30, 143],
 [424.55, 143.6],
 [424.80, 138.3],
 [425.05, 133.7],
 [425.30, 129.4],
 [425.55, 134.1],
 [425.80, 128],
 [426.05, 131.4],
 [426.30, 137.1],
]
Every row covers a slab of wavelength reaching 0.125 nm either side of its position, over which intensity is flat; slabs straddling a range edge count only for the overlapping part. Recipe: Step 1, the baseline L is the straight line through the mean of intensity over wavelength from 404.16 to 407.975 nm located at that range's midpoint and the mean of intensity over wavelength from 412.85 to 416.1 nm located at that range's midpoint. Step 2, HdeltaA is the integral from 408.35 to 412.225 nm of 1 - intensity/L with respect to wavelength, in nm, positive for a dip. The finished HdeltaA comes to 0.13 nm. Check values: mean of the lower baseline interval 120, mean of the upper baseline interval 127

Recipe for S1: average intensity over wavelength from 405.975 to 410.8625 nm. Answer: 119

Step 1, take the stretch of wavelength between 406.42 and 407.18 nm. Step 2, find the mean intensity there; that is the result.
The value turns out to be 126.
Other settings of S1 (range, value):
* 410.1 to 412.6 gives 119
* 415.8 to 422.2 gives 126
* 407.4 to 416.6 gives 122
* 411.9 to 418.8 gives 124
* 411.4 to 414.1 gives 126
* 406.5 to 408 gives 118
